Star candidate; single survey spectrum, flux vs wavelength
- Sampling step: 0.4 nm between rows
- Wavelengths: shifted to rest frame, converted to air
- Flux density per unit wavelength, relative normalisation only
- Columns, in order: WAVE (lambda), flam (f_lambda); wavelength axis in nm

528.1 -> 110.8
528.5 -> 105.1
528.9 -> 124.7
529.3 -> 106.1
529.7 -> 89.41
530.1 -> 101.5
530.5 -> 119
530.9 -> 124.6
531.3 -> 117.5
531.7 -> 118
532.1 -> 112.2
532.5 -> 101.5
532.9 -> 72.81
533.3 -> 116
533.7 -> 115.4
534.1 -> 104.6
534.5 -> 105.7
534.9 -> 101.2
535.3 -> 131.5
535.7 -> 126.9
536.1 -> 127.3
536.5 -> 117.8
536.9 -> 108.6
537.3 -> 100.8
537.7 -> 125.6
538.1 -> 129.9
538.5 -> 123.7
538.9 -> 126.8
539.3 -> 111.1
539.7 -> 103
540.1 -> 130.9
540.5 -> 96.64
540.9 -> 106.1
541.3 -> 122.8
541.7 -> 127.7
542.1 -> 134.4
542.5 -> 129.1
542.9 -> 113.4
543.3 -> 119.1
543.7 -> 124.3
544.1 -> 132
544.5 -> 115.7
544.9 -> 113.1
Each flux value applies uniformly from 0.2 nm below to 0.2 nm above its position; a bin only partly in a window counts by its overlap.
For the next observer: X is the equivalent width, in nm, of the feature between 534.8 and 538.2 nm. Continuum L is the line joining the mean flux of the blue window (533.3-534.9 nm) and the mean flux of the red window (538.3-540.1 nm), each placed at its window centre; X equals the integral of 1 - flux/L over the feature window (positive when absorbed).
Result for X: -0.19 nm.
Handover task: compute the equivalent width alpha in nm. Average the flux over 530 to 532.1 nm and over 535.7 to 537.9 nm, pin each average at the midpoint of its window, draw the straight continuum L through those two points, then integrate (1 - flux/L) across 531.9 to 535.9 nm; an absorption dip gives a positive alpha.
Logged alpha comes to 0.27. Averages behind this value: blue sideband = 116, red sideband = 117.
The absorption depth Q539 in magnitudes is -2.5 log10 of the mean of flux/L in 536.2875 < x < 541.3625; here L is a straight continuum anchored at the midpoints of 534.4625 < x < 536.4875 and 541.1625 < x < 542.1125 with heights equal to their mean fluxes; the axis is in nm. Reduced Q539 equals 0.08 mag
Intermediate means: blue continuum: 119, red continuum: 127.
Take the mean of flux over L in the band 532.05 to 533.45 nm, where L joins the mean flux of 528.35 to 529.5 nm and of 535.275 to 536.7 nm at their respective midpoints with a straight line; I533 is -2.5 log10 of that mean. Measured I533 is 0.20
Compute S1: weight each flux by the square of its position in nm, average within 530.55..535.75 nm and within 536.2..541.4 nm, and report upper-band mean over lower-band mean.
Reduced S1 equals 1.06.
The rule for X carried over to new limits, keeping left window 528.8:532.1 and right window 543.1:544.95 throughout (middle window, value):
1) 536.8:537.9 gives 0.05 nm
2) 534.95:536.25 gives -0.11 nm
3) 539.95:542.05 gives 0.03 nm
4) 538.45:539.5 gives -0.02 nm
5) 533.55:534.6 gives 0.06 nm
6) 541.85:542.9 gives -0.07 nm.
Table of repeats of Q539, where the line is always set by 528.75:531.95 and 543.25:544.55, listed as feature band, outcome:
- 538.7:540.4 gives 0.03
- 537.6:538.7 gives -0.07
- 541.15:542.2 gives -0.05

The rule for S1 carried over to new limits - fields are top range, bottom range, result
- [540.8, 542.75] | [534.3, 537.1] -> 1.09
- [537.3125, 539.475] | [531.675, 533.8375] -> 1.19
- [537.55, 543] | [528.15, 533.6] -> 1.15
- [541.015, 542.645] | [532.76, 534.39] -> 1.27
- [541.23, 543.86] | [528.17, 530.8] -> 1.21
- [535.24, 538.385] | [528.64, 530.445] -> 1.16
